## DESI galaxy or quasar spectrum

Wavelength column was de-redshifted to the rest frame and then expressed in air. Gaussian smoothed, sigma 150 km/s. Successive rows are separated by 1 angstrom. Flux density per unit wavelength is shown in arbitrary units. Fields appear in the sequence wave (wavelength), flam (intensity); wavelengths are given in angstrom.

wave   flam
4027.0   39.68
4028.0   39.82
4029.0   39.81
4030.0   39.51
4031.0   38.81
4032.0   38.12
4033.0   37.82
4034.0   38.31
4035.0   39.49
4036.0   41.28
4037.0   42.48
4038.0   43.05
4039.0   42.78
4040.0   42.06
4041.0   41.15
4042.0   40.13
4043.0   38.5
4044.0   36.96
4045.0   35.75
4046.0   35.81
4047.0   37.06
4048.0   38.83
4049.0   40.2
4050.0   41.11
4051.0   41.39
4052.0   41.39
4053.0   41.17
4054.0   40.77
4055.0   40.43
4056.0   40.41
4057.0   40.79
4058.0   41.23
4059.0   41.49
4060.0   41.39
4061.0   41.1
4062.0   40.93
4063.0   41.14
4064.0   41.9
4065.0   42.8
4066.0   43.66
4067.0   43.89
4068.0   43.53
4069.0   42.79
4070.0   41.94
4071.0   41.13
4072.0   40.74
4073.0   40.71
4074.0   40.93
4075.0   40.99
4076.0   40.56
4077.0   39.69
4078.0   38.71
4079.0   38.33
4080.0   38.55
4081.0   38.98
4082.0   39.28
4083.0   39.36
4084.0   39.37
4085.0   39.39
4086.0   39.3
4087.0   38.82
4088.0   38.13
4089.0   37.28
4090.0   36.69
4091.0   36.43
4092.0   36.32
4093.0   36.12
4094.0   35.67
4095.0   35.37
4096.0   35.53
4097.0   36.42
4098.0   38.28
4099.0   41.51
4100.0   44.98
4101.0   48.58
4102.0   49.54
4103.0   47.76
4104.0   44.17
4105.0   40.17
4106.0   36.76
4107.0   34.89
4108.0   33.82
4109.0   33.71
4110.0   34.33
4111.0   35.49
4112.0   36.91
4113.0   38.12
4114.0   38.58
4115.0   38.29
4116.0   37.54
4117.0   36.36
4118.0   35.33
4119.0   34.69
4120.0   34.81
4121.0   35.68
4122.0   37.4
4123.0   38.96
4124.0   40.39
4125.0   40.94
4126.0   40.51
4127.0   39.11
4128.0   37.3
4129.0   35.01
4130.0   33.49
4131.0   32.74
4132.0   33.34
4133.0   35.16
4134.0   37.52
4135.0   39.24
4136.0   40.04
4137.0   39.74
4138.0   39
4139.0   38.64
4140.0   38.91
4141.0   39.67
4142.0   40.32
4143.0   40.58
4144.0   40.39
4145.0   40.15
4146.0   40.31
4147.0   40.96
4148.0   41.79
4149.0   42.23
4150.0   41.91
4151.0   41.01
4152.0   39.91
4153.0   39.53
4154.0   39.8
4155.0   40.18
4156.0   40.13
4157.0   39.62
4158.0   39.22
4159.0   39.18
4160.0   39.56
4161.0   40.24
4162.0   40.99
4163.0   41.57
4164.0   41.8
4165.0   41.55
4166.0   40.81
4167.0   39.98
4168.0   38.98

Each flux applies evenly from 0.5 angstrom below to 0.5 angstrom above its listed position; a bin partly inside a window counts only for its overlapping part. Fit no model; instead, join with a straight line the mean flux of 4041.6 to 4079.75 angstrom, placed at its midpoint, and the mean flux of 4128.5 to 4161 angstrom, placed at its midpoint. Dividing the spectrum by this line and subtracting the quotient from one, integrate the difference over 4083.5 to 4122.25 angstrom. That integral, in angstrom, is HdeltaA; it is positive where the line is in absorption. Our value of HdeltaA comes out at 1.58 angstrom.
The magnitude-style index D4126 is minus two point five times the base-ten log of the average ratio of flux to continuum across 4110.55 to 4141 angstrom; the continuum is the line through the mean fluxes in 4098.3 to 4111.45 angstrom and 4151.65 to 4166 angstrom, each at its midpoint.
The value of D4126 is 0.08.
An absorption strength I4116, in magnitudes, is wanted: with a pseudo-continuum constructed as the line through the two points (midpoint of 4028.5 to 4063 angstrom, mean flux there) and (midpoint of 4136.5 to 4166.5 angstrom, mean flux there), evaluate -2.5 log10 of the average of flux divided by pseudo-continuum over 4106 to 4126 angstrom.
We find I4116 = 0.10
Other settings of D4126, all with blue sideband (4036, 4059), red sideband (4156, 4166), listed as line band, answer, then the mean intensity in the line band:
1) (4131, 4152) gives 0.03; 39.4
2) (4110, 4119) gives 0.10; 36.8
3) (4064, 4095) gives 0.02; 39.6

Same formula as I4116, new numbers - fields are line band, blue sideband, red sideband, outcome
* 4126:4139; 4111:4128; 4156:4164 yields 0.04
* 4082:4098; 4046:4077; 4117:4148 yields 0.07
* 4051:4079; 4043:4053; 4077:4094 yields -0.08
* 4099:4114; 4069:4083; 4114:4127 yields -0.04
